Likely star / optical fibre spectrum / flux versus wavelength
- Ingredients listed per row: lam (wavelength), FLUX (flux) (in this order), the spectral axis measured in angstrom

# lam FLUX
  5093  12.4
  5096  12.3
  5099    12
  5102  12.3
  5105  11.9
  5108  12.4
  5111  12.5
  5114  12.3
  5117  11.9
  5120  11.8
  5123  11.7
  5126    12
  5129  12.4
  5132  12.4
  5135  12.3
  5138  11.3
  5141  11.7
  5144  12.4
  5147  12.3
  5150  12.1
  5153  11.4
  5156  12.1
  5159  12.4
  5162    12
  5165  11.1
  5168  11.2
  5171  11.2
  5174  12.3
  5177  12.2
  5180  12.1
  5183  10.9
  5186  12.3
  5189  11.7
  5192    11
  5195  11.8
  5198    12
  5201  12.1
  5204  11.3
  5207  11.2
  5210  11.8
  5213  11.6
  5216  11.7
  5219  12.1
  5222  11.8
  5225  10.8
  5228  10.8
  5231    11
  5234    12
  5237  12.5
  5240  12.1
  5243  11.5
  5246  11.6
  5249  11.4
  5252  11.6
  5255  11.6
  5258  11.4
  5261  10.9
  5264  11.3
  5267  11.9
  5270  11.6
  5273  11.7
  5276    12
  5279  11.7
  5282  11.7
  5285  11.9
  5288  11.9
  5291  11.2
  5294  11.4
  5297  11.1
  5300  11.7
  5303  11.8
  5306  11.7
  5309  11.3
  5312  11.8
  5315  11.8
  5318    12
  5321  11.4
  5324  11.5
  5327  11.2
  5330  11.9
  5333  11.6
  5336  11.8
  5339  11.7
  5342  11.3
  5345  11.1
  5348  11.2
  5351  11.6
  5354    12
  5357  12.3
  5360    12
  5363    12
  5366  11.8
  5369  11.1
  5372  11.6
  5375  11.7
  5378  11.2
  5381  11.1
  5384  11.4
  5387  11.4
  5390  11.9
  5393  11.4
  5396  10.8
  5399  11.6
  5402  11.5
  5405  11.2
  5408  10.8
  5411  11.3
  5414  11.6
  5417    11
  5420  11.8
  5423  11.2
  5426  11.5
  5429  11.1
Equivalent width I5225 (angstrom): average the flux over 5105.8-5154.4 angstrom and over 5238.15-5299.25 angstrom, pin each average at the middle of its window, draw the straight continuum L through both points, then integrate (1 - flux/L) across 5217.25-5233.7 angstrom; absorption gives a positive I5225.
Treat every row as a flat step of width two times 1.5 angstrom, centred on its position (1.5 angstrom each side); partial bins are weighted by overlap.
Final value 0.52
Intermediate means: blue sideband 12.1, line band 11.4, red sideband 11.6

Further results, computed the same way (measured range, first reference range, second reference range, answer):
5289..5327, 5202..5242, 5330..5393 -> 0.15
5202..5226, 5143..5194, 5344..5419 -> 0.34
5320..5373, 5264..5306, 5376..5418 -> -0.73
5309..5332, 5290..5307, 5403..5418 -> -0.41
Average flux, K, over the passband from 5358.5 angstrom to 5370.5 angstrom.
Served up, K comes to 11.7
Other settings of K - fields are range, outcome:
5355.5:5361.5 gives 12.2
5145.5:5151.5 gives 12.2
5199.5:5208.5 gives 11.5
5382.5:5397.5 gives 11.4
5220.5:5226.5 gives 11.3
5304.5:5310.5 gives 11.5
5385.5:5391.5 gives 11.7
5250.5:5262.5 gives 11.4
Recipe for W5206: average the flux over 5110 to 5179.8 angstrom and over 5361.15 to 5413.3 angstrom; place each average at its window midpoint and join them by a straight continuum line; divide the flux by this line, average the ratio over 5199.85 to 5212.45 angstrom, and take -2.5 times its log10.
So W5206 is 0.02 mag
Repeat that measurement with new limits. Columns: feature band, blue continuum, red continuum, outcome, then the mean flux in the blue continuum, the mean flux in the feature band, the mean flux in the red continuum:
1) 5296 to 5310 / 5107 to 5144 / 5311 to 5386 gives 0.014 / 12.1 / 11.5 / 11.6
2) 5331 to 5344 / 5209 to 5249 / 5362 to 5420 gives -0.011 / 11.6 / 11.6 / 11.4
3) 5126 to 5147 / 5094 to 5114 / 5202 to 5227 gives -0.005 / 12.2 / 12.1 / 11.5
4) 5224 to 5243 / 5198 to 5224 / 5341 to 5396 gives 0.012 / 11.7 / 11.5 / 11.5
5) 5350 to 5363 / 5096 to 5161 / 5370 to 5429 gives -0.048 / 12.1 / 12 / 11.4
